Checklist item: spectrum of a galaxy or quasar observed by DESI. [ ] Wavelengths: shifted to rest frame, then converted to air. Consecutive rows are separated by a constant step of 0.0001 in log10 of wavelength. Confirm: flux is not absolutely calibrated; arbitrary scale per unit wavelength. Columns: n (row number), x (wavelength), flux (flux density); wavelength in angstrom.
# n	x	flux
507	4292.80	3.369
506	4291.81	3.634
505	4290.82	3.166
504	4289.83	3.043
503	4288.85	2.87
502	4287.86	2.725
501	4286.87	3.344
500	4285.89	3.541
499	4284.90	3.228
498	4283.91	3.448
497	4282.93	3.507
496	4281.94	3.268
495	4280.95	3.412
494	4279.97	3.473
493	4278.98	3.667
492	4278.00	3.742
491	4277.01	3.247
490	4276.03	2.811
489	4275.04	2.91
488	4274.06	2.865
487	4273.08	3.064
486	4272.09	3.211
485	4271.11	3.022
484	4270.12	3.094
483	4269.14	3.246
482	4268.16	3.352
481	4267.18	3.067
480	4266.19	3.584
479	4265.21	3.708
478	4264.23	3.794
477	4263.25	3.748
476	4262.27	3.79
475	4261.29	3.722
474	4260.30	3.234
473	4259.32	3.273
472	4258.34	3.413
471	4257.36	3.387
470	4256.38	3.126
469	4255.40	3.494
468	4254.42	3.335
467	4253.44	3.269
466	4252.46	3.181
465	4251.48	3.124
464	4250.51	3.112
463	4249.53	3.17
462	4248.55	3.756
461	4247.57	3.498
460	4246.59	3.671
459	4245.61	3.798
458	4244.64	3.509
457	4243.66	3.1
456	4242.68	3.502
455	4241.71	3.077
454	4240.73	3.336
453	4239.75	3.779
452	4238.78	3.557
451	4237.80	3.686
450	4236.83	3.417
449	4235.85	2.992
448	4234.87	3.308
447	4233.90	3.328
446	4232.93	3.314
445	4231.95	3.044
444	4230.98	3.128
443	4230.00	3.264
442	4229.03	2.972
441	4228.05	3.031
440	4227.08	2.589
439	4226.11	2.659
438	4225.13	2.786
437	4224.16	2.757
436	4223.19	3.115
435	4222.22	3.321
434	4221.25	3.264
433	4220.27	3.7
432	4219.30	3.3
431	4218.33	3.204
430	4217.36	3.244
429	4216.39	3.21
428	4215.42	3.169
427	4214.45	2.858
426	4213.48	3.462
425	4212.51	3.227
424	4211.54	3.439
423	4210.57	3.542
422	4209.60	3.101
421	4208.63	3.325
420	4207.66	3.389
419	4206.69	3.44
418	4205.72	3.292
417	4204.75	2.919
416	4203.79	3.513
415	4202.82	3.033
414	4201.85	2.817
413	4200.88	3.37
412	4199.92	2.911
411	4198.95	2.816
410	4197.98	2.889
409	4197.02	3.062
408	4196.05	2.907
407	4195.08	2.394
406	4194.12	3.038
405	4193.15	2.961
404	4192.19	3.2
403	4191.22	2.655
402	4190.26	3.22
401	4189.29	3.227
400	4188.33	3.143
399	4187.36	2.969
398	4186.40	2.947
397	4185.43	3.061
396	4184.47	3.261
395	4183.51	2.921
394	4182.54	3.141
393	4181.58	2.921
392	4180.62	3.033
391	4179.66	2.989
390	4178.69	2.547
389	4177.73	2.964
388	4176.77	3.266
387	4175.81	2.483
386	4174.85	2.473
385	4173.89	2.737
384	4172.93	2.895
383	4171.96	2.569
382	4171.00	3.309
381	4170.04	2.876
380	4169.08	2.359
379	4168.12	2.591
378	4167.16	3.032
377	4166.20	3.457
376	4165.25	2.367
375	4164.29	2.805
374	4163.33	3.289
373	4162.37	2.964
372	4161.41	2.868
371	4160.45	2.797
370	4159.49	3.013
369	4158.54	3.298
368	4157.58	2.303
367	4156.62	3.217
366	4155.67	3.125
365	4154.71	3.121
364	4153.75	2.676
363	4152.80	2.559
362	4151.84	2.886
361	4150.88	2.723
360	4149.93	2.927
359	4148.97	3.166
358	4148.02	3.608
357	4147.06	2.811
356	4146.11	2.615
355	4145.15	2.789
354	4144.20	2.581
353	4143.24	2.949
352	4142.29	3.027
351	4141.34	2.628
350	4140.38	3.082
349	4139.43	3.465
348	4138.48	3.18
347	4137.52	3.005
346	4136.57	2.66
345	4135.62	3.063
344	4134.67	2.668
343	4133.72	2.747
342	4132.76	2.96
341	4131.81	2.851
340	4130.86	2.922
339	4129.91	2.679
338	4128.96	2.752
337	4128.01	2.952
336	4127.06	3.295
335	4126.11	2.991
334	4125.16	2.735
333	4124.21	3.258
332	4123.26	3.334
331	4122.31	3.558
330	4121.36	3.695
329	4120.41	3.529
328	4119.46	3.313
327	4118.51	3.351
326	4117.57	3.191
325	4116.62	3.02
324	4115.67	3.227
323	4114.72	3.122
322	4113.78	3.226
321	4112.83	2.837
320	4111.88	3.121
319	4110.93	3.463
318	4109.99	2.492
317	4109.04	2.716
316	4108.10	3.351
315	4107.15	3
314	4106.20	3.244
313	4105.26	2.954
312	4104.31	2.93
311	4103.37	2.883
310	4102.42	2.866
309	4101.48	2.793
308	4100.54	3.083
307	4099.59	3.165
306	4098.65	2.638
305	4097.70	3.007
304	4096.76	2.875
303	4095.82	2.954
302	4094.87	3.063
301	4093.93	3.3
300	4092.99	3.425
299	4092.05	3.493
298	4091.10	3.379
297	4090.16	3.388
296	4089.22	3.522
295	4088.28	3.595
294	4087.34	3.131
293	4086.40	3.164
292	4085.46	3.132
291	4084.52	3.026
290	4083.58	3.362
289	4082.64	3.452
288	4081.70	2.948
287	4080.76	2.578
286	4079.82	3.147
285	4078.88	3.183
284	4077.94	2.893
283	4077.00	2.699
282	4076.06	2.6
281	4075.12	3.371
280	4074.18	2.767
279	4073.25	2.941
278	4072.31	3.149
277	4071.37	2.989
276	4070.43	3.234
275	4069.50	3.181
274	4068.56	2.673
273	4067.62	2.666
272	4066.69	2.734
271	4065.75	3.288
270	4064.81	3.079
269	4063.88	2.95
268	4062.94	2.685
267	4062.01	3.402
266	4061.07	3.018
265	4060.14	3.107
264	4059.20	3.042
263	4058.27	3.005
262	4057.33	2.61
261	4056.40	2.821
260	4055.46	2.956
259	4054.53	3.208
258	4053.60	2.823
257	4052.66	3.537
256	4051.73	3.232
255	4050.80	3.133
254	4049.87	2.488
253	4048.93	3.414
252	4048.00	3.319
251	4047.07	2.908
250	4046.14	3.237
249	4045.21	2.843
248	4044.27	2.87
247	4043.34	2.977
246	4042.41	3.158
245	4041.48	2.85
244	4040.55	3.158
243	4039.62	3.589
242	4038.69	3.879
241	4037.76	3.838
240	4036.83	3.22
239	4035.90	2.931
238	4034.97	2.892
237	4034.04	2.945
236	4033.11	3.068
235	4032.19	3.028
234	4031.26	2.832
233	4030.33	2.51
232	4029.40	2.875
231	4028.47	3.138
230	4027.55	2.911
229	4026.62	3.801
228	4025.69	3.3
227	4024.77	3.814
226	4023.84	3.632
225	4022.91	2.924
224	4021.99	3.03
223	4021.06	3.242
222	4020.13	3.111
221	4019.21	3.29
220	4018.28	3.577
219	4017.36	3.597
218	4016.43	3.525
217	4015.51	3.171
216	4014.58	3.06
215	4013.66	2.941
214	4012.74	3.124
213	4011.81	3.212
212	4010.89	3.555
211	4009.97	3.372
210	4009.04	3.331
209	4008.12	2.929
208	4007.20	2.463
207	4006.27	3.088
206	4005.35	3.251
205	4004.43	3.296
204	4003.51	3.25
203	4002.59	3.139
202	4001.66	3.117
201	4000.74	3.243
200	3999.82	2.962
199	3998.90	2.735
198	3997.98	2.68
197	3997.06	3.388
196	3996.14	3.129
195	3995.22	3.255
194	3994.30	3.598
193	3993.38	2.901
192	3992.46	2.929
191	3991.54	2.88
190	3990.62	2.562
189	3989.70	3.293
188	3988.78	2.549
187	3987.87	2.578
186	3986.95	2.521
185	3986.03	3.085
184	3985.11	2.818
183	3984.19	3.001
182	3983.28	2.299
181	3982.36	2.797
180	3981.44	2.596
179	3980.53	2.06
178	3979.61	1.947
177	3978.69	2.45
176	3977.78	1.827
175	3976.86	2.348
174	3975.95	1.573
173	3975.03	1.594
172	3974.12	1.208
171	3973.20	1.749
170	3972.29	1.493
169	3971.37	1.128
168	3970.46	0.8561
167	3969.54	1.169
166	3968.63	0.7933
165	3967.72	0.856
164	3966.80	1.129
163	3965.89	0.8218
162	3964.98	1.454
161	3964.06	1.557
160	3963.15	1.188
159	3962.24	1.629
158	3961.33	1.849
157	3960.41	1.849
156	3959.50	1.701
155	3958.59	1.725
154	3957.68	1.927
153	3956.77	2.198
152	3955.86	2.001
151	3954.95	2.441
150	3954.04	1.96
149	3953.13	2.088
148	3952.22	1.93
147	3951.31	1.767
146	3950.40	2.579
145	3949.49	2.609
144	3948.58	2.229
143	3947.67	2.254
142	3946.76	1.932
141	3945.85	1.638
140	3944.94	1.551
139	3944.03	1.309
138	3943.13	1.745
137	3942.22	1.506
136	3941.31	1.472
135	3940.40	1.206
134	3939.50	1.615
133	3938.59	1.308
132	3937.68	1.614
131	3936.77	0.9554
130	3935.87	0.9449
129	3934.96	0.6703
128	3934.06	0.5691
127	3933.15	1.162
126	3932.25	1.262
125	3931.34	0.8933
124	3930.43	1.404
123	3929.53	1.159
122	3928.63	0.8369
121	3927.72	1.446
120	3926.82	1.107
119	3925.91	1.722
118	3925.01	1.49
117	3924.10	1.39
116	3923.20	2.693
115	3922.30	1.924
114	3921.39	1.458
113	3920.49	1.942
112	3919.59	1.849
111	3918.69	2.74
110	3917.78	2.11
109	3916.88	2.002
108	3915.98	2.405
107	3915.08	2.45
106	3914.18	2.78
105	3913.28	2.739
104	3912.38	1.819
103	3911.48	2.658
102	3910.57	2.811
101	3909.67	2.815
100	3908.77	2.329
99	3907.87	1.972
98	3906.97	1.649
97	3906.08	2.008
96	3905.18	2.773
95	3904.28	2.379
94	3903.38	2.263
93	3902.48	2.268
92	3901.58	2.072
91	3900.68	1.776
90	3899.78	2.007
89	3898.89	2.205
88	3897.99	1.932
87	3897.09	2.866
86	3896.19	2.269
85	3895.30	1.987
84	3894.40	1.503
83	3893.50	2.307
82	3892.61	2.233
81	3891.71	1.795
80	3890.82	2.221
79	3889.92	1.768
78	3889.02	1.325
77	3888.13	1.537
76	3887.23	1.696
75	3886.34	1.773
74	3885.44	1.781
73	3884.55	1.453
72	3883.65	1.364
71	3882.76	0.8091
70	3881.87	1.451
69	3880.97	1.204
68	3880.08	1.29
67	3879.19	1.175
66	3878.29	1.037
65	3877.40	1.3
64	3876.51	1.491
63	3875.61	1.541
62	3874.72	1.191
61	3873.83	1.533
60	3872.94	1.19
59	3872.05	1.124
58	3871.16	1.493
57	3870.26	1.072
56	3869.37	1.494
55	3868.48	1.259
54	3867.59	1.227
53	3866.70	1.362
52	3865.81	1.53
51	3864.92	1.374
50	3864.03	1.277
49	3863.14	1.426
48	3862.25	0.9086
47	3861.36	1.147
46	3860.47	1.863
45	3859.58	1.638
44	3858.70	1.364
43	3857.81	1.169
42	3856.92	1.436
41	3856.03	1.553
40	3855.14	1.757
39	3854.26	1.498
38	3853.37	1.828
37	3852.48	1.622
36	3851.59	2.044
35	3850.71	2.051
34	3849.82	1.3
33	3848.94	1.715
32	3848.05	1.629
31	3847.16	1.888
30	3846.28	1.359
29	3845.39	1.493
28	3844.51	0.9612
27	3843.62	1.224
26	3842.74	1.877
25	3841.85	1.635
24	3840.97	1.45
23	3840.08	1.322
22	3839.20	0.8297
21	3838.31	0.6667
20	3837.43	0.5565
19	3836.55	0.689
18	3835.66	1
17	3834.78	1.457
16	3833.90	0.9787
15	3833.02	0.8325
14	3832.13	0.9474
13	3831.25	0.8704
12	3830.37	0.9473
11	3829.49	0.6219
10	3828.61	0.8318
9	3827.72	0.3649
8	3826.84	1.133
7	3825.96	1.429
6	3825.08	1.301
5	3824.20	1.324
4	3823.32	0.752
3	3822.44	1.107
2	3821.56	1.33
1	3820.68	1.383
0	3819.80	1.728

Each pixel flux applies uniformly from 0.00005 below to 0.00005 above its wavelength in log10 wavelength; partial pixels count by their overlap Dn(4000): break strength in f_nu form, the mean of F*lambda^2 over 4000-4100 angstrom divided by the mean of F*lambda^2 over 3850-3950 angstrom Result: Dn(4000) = 1.99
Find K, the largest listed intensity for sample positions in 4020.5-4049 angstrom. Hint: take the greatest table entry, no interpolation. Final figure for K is 3.879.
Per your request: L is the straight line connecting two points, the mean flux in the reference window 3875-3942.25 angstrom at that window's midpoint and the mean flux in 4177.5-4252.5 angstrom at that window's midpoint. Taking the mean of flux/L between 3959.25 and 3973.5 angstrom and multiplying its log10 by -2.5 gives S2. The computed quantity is 0.465 mag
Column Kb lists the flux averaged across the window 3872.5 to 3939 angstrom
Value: 1.75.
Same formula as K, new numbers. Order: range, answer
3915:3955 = 2.74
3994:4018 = 3.598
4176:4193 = 3.266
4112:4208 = 3.695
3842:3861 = 2.051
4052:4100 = 3.595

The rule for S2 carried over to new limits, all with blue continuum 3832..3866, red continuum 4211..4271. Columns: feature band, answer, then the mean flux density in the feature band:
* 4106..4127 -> -0.179 mag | 3.17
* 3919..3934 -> 0.186 mag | 1.47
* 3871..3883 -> 0.180 mag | 1.28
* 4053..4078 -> -0.212 mag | 2.96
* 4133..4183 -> -0.002 mag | 2.9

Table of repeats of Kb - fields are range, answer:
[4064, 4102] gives 3.08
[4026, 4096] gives 3.09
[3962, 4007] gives 2.33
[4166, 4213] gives 3.01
